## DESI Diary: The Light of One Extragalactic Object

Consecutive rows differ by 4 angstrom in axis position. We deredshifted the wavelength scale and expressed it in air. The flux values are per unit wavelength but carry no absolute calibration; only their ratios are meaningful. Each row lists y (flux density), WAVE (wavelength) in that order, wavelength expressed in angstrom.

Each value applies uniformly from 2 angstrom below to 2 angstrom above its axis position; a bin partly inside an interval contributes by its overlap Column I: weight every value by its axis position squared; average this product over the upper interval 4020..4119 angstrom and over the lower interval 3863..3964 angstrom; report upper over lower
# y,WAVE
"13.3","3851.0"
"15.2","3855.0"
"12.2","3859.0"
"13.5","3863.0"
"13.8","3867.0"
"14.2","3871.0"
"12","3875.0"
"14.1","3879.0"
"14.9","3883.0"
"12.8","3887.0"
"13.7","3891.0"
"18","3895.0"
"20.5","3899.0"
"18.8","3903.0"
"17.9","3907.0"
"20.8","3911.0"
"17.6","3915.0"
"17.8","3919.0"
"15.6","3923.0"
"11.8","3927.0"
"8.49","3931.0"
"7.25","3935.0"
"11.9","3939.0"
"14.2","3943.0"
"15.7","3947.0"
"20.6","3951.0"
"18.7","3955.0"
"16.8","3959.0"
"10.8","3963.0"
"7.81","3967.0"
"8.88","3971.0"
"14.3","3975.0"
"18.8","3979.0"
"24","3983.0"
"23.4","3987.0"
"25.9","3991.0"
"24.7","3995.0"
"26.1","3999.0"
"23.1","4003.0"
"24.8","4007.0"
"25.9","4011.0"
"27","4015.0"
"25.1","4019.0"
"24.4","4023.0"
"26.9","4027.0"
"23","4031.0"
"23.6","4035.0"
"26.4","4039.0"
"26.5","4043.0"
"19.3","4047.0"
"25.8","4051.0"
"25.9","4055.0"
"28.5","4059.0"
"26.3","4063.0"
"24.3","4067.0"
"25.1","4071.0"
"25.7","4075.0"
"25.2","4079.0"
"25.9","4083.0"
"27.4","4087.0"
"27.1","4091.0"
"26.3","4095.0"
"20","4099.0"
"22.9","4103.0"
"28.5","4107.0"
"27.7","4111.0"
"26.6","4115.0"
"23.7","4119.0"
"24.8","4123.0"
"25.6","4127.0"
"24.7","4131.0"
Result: 1.81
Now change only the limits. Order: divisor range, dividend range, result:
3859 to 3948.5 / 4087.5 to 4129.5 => 1.91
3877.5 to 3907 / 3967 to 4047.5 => 1.49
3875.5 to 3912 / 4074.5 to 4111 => 1.71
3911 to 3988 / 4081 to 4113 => 1.84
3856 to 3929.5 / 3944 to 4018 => 1.34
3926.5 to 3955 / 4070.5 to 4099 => 2.07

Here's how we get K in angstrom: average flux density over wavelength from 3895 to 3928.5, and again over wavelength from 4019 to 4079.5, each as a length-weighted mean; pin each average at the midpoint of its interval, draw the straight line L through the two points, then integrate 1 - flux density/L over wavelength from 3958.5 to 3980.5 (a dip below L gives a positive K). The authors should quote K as 8.8 angstrom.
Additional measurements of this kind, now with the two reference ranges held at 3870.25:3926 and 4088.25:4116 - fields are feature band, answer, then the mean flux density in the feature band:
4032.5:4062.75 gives -2.7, 25.2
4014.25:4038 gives -3.0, 25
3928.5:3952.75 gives 7.2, 12.9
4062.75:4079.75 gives -0.7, 25.2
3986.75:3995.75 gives -1.9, 24.9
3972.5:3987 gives 0.6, 19.3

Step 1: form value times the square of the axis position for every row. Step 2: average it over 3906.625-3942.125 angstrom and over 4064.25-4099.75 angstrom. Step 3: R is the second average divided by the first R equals 1.9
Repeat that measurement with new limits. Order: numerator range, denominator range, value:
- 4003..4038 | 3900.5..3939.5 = 1.76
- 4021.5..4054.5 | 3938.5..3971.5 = 1.80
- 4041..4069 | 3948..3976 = 1.89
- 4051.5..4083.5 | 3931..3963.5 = 1.92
